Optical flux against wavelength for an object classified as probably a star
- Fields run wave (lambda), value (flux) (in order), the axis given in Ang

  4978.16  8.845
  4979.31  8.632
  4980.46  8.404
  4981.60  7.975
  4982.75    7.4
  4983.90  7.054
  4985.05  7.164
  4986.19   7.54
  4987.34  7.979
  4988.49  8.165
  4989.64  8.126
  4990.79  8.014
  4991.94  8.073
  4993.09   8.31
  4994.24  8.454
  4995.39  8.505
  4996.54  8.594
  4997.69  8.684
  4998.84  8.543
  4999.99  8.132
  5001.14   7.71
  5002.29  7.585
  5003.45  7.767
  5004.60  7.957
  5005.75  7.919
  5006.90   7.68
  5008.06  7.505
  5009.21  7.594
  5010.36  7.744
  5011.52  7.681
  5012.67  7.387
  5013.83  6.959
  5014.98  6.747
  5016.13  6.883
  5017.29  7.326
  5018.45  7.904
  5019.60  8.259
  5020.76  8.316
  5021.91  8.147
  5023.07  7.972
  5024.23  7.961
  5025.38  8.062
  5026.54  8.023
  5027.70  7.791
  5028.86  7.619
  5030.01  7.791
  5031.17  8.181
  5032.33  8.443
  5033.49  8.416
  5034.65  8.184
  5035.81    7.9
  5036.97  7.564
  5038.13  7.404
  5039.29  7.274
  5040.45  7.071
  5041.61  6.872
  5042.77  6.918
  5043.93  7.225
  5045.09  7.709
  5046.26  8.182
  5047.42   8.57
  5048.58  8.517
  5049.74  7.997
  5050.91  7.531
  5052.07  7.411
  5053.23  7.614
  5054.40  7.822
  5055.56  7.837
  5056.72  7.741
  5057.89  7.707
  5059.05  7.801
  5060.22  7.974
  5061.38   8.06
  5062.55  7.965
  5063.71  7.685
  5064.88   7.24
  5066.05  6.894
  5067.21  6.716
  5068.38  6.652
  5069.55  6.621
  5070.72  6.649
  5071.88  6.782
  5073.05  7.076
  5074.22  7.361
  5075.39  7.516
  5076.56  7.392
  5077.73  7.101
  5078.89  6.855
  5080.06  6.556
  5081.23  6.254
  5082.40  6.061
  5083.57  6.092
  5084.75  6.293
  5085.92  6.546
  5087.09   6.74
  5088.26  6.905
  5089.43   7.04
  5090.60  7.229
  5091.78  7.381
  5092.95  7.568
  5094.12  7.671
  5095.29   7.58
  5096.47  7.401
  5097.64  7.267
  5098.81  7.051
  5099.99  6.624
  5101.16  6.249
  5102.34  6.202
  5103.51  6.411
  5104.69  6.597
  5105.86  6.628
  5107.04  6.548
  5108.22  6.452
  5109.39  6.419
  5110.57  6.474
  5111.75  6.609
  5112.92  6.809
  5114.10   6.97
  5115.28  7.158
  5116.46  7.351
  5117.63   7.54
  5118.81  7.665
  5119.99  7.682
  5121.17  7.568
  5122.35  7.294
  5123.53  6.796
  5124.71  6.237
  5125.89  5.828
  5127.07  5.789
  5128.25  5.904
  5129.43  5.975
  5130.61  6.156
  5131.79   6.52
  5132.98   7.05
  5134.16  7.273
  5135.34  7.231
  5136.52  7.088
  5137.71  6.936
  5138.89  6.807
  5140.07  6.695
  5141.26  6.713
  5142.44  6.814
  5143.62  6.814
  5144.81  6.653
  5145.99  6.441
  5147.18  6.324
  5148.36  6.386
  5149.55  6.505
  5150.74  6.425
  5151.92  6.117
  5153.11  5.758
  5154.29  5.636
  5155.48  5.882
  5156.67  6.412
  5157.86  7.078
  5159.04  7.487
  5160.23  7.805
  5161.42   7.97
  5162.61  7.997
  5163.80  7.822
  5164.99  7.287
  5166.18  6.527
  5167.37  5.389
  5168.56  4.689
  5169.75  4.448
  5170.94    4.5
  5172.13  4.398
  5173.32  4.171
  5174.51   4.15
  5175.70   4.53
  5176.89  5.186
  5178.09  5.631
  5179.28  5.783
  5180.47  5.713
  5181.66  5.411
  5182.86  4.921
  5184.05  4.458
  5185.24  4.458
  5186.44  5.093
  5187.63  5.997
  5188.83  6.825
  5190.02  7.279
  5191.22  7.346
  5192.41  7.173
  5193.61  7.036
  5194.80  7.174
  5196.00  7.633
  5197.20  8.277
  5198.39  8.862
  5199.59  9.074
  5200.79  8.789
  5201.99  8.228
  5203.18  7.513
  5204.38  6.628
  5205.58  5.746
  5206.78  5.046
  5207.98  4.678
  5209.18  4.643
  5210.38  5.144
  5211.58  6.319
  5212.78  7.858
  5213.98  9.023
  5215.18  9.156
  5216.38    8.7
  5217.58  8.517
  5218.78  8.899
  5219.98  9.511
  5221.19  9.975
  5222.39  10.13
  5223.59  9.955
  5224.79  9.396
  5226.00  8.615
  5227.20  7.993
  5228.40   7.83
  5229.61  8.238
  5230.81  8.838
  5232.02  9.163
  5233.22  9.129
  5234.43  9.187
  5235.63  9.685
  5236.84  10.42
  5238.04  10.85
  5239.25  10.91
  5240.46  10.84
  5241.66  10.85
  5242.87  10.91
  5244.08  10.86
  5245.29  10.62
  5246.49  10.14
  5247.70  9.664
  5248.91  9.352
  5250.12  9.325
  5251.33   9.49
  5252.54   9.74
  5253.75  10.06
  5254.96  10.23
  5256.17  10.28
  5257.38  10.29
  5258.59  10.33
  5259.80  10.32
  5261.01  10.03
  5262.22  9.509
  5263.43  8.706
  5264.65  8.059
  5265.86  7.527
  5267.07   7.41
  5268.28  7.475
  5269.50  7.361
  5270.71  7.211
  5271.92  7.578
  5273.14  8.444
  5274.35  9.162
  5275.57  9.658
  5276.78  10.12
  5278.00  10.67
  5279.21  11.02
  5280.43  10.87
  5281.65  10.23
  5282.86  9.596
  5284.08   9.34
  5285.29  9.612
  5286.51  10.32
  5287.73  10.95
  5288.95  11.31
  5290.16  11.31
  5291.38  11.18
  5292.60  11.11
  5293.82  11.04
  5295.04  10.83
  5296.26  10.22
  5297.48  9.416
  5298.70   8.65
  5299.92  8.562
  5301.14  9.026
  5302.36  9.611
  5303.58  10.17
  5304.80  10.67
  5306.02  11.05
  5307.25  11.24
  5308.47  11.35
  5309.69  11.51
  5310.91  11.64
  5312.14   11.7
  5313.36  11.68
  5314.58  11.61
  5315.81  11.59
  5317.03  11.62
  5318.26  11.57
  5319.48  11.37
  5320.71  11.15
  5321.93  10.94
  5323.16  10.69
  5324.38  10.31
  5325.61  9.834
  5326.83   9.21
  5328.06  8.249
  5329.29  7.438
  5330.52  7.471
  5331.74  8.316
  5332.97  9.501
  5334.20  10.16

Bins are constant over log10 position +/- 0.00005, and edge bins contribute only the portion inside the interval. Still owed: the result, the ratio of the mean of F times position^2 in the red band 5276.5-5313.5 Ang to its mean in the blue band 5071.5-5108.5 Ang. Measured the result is 1.66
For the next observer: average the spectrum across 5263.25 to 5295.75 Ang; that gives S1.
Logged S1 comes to 9.57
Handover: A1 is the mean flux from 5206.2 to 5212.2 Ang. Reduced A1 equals 5.17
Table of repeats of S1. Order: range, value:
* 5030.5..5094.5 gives 7.36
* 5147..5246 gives 7.36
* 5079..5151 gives 6.76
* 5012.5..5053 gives 7.73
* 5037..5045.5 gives 7.23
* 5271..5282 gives 9.66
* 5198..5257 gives 8.89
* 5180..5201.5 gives 6.76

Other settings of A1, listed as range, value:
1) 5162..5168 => 6.99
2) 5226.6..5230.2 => 8.02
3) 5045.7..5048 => 8.39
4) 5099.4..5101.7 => 6.44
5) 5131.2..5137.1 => 7.03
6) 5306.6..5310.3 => 11.4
